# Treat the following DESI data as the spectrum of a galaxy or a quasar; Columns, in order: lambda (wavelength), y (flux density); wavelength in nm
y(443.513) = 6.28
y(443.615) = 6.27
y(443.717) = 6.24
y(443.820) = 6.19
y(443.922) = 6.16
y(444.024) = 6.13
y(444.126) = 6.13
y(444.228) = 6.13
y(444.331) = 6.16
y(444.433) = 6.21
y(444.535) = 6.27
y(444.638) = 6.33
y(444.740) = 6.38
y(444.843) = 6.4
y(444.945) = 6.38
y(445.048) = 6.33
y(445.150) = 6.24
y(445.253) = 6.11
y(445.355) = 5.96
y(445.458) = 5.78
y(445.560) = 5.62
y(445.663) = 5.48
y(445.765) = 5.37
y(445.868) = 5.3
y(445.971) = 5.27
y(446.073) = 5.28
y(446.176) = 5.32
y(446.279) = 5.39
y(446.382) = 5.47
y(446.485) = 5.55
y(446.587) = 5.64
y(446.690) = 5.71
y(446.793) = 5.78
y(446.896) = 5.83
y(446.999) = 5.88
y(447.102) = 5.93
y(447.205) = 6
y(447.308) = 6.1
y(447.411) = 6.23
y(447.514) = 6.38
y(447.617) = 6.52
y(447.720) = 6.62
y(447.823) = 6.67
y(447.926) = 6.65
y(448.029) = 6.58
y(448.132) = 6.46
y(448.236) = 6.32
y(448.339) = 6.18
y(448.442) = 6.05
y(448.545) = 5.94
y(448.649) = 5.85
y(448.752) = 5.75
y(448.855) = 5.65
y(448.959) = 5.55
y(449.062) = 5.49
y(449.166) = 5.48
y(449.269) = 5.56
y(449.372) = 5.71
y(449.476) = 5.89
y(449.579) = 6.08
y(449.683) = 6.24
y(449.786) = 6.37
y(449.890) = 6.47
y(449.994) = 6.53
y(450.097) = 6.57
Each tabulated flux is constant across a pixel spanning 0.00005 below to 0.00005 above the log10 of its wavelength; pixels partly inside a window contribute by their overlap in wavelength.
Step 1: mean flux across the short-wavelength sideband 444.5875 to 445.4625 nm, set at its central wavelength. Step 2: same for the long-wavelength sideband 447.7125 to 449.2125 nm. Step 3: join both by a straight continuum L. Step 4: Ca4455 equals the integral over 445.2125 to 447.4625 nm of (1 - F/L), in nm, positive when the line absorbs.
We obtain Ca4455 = 0.18 nm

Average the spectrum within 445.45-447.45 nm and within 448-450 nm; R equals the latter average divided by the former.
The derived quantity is 1.1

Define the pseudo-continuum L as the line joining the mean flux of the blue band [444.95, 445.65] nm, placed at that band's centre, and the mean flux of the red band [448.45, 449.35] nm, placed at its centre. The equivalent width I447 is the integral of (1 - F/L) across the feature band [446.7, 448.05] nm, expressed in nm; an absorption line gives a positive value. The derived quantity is -0.094 nm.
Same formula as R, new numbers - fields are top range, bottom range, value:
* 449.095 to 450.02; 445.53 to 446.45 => 1.12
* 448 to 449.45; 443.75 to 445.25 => 0.94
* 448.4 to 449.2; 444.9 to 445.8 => 0.96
